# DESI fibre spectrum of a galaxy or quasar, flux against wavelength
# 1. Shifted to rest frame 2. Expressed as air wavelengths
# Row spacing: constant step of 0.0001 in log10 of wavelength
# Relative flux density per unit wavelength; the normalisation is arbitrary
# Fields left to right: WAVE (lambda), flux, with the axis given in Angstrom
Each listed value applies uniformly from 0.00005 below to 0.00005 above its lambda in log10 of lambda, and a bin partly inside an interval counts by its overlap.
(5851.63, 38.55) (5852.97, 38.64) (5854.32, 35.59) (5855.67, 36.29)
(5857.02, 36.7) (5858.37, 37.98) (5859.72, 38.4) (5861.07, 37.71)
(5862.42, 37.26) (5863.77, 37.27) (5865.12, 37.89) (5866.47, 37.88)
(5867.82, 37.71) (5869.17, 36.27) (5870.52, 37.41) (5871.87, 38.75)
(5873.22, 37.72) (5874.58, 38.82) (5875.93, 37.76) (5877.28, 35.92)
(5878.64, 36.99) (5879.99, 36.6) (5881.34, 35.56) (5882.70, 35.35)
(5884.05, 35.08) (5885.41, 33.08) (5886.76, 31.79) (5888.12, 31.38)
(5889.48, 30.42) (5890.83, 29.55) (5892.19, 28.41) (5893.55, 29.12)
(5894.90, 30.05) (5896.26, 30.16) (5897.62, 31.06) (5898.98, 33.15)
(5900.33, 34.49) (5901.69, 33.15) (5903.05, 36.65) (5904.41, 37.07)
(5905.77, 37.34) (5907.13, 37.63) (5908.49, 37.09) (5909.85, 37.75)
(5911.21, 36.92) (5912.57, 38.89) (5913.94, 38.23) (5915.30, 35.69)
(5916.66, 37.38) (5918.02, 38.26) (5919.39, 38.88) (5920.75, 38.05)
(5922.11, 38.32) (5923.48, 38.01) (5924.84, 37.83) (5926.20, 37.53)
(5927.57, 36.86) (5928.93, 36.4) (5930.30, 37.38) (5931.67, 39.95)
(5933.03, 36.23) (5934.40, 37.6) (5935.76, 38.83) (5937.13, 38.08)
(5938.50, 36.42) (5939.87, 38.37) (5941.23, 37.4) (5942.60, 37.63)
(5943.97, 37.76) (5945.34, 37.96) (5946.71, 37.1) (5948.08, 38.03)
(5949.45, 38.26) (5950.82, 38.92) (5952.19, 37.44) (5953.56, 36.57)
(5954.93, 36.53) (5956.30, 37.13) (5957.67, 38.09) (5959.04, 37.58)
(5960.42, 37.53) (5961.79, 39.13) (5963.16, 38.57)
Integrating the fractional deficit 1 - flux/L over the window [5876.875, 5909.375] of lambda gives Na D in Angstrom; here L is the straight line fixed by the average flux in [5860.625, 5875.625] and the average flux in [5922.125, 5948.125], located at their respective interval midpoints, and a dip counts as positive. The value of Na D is 3.5 Angstrom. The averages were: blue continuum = 37.7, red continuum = 37.7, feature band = 33.6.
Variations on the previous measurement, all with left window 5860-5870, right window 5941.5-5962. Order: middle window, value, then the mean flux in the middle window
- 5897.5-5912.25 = 0.6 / 35.9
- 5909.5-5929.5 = 0.0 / 37.7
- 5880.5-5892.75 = 1.7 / 32.4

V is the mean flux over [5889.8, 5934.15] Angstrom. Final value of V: 35.7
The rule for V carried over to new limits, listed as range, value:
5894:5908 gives 34.1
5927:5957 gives 37.6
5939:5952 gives 37.9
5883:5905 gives 32.2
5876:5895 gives 33.1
